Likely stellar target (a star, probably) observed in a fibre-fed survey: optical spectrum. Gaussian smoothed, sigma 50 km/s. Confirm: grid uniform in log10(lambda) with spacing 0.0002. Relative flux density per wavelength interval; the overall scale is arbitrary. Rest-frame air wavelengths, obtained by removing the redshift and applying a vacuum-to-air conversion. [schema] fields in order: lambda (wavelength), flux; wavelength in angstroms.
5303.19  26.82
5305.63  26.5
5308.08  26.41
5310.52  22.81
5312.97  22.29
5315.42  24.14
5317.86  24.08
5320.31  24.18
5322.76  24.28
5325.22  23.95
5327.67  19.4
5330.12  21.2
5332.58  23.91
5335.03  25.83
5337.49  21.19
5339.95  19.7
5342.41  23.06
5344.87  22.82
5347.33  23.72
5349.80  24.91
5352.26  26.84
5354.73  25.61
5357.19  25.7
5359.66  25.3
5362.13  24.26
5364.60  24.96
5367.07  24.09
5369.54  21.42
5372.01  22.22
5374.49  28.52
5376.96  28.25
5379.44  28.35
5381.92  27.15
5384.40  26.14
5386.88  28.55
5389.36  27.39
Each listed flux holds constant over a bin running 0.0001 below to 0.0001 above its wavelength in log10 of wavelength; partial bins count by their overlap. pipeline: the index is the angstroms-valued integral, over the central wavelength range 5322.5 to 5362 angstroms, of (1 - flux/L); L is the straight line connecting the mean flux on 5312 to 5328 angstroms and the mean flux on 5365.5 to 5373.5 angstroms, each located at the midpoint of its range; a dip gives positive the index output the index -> -0.7 angstroms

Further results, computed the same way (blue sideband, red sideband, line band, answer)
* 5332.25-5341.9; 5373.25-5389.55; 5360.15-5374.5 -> 1.20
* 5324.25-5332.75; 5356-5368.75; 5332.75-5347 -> 0.06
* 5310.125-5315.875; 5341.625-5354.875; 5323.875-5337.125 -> 0.52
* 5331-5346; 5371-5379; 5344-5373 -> 0.53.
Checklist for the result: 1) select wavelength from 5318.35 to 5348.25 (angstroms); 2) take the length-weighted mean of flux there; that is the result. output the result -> 22.8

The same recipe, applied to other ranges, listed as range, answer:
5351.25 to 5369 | 25.1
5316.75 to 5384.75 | 24.3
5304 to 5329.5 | 23.8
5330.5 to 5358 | 23.8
